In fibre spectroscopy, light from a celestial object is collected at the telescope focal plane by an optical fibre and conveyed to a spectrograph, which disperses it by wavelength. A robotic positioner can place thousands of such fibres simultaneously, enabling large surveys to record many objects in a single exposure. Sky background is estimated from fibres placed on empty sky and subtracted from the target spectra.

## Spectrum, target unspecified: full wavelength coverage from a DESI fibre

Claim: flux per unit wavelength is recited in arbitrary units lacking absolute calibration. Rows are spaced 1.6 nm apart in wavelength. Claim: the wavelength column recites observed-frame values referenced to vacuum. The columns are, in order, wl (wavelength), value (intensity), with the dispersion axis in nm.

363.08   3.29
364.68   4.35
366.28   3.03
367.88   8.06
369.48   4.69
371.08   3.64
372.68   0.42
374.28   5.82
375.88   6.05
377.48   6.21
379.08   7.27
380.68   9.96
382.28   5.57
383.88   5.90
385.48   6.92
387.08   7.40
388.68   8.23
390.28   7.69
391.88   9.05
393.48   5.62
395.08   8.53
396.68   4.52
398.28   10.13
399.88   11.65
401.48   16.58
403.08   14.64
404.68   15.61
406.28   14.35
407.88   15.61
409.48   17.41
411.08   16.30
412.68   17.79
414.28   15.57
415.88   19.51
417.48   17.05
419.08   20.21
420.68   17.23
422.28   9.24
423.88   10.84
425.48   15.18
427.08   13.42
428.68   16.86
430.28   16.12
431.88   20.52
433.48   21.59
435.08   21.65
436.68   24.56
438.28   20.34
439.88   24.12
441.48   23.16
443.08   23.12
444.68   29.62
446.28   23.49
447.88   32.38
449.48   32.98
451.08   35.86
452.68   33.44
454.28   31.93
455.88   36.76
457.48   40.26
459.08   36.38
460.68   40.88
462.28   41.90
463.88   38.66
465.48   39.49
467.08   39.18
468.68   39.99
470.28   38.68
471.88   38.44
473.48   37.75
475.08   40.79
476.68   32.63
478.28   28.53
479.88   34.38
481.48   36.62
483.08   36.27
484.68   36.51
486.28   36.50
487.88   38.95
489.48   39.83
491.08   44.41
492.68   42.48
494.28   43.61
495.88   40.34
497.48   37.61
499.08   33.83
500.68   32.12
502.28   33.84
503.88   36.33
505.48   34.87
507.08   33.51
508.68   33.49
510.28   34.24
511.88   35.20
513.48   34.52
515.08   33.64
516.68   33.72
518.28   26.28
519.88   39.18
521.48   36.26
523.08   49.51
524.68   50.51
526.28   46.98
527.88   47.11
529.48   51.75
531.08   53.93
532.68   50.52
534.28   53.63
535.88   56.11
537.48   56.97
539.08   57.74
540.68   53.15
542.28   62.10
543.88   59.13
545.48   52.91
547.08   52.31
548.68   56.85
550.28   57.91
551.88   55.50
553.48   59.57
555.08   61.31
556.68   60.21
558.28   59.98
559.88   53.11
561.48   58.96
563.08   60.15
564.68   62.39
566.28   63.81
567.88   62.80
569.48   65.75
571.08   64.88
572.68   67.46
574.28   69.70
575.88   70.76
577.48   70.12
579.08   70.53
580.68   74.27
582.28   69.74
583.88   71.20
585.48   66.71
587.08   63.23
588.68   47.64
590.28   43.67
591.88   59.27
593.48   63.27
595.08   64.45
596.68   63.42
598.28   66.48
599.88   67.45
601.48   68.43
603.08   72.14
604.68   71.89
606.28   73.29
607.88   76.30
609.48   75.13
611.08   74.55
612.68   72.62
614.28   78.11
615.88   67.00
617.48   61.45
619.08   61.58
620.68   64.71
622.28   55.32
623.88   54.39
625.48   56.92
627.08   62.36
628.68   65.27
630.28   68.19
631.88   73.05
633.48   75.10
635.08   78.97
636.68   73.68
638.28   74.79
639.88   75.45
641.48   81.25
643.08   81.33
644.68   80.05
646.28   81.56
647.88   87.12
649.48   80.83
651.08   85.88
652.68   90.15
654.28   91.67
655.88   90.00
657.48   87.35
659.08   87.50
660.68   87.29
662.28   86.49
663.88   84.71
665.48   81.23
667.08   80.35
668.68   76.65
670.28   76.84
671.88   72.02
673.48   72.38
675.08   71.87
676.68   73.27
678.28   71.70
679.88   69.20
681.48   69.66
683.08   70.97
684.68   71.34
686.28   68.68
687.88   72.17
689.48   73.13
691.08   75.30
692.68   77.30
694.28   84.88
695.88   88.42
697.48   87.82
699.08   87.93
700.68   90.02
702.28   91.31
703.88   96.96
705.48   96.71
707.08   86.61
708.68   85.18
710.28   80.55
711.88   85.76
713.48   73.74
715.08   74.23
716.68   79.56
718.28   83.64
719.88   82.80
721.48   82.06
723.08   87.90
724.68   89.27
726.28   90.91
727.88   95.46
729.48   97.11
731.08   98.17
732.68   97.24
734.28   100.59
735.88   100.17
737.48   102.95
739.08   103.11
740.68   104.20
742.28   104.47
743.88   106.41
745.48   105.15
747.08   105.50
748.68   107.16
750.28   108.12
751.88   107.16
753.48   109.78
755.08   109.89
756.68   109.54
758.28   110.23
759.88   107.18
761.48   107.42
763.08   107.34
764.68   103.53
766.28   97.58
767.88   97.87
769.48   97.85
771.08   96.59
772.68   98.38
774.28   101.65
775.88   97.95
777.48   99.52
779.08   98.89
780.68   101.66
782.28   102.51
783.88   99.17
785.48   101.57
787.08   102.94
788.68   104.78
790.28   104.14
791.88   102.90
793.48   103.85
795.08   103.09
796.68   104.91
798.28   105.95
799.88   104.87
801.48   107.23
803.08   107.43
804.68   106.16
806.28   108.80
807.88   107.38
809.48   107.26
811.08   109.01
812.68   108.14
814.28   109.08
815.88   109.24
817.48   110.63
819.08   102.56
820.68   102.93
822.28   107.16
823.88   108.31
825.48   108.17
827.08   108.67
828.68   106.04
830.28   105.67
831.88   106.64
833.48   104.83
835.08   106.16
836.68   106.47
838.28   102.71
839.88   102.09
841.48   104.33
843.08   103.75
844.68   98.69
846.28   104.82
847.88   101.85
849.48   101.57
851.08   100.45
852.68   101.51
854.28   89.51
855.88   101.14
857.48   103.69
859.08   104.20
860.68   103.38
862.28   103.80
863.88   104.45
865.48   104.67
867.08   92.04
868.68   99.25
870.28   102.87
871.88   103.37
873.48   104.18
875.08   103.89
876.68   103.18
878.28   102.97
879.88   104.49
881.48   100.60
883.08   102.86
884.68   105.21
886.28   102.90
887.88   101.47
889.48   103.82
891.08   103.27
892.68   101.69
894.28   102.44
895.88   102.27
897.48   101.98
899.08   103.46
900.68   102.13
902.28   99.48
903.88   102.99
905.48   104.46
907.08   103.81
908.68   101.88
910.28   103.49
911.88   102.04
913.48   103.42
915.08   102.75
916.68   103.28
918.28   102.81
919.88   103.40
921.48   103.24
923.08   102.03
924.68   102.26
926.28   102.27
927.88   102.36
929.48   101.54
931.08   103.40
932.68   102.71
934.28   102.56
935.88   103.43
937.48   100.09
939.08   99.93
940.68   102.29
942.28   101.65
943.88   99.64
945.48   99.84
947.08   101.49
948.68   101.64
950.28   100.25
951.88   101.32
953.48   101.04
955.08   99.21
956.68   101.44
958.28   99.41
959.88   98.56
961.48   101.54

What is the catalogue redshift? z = 0.00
